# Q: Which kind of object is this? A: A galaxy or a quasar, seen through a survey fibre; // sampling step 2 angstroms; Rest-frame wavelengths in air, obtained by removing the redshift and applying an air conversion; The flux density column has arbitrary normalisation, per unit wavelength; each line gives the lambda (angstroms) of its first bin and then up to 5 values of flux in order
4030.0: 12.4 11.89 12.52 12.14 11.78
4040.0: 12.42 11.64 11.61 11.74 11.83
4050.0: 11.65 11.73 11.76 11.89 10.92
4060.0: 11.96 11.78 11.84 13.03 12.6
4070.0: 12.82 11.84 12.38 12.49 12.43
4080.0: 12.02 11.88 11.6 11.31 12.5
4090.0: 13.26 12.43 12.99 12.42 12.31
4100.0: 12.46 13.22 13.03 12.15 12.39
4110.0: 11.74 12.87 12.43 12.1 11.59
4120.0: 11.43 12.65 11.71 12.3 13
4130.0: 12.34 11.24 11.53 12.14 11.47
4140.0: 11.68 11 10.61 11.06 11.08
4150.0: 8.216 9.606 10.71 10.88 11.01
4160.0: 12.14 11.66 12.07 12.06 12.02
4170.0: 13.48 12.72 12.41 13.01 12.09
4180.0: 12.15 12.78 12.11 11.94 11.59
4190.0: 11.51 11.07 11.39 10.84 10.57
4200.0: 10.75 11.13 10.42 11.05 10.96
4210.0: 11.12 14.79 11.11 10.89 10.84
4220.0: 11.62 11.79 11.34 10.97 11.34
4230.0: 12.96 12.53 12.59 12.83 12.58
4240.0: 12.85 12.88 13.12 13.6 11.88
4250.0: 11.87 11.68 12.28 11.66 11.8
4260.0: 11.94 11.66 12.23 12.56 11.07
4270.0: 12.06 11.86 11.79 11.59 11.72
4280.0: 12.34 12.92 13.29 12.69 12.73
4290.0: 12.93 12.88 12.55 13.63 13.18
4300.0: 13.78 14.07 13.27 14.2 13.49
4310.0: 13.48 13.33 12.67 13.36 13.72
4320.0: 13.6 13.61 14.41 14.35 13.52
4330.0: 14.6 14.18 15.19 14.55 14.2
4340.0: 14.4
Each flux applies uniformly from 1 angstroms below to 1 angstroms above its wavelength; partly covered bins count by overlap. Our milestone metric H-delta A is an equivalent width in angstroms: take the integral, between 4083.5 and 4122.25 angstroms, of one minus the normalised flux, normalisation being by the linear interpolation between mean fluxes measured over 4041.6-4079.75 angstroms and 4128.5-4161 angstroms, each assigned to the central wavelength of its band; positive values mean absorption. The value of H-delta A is -2.7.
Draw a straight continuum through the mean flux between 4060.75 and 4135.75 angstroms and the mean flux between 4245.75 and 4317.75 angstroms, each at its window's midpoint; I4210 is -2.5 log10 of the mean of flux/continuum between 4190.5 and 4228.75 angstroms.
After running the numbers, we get 0.11 mag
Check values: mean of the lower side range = 12.3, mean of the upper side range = 12.6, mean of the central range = 11.3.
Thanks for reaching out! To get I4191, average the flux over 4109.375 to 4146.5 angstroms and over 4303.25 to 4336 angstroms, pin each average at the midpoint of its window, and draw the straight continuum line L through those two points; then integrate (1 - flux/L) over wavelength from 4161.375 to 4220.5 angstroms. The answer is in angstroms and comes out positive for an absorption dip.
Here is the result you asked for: 3.6 angstroms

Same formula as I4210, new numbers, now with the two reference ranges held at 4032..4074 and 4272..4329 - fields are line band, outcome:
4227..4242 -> 0.03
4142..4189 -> 0.08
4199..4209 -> 0.17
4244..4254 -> 0.05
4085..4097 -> -0.03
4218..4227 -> 0.13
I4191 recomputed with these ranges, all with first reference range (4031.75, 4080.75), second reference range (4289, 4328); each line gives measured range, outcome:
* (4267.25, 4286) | 1.7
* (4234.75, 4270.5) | 2.5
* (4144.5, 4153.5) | 1.8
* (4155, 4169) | 1.1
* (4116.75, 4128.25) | 0.3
